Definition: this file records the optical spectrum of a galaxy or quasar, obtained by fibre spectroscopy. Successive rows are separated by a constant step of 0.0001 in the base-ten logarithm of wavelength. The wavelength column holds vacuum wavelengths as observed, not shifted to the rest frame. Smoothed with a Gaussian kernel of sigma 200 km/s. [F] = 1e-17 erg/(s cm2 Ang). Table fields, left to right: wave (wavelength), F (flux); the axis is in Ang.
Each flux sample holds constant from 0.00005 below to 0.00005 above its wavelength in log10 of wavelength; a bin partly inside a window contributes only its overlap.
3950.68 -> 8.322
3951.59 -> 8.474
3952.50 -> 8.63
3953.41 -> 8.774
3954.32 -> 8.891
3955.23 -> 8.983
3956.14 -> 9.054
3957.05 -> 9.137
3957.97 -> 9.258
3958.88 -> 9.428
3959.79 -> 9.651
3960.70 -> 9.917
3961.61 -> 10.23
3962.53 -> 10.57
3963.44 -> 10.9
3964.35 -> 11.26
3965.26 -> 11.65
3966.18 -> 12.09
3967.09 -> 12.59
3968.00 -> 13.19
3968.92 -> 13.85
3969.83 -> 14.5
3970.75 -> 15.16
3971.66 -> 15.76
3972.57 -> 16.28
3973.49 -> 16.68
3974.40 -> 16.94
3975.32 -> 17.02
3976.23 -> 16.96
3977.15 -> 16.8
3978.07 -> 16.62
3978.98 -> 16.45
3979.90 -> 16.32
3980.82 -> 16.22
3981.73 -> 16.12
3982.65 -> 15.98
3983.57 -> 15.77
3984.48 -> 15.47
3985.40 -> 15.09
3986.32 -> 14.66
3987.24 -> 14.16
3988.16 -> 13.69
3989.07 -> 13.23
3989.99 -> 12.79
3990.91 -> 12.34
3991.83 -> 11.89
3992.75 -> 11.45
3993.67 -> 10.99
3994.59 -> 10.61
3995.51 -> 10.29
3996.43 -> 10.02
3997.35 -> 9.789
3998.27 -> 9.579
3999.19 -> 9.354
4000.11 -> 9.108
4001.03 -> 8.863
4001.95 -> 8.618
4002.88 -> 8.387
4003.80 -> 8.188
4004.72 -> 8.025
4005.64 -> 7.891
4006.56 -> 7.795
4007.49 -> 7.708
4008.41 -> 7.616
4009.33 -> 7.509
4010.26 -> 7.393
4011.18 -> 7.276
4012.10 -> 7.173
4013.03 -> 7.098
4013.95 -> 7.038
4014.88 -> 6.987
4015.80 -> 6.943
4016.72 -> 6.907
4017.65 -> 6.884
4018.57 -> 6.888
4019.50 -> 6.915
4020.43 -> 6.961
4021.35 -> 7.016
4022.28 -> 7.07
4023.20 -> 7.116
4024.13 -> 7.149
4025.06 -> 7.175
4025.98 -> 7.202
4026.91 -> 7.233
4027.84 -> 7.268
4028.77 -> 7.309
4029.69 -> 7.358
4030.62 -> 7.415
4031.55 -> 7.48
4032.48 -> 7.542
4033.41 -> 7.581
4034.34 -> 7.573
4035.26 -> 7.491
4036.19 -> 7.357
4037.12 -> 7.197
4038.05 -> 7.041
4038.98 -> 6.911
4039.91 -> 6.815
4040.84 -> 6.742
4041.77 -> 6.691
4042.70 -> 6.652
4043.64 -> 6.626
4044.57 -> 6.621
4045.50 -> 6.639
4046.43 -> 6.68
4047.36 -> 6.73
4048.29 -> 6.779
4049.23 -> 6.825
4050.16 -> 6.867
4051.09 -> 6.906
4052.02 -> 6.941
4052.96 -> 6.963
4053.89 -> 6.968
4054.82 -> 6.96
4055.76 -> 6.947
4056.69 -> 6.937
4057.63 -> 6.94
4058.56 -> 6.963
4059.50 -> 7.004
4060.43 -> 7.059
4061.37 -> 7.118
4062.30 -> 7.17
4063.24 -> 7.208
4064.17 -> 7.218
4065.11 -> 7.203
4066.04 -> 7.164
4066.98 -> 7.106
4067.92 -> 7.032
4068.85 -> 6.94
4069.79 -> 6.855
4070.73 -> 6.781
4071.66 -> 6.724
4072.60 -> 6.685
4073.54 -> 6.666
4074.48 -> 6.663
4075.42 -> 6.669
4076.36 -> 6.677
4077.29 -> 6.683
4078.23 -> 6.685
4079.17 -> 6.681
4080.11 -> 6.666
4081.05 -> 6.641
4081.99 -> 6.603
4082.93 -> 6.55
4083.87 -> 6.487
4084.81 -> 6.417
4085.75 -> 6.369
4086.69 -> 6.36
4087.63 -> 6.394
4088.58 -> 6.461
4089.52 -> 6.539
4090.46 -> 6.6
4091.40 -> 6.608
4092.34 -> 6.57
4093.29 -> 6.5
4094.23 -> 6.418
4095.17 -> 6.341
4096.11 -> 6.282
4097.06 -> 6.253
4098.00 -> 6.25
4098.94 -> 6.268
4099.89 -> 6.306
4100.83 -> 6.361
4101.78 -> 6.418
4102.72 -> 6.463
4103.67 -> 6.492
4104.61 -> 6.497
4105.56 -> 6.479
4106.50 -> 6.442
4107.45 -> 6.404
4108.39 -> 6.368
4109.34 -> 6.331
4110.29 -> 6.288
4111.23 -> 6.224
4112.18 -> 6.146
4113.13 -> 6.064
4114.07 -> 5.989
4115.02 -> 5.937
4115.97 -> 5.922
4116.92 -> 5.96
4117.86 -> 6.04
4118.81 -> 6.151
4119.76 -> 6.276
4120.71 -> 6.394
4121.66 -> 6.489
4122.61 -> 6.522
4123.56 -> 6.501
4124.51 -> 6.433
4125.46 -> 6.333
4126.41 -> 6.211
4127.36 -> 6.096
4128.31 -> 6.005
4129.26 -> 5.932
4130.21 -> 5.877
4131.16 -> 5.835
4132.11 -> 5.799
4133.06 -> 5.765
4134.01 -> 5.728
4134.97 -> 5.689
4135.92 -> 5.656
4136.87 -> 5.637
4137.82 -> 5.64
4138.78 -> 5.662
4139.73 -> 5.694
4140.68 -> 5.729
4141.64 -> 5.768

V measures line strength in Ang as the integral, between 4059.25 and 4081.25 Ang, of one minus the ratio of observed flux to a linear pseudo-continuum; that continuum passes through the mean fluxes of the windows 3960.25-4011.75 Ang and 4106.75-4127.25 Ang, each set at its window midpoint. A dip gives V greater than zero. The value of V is 3.90 Ang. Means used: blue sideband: 12.2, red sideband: 6.24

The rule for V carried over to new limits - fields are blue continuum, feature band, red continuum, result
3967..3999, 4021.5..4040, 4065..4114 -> 5.9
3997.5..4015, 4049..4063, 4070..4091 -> 0.2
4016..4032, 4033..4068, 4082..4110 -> -0.6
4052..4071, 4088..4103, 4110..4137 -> 0.2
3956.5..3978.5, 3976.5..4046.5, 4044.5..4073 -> 6.9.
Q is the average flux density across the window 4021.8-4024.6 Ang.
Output 7.1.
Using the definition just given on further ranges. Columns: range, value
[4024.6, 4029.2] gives 7.24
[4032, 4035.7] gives 7.56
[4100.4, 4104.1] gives 6.42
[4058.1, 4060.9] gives 7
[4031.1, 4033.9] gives 7.52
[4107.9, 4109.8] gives 6.36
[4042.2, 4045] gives 6.62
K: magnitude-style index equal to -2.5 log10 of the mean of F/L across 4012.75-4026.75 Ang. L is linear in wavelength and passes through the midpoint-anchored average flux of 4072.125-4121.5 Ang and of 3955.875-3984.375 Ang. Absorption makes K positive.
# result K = 0.47 mag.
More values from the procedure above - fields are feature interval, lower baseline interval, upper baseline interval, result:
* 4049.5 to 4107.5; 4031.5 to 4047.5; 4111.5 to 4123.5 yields -0.016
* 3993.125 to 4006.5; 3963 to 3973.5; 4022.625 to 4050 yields 0.146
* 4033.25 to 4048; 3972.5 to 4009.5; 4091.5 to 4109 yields 0.361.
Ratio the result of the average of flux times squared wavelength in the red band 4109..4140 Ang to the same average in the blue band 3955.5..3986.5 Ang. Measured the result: 0.47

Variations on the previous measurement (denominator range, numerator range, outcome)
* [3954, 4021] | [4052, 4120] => 0.62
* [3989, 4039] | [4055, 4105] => 0.84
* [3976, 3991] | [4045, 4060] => 0.47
